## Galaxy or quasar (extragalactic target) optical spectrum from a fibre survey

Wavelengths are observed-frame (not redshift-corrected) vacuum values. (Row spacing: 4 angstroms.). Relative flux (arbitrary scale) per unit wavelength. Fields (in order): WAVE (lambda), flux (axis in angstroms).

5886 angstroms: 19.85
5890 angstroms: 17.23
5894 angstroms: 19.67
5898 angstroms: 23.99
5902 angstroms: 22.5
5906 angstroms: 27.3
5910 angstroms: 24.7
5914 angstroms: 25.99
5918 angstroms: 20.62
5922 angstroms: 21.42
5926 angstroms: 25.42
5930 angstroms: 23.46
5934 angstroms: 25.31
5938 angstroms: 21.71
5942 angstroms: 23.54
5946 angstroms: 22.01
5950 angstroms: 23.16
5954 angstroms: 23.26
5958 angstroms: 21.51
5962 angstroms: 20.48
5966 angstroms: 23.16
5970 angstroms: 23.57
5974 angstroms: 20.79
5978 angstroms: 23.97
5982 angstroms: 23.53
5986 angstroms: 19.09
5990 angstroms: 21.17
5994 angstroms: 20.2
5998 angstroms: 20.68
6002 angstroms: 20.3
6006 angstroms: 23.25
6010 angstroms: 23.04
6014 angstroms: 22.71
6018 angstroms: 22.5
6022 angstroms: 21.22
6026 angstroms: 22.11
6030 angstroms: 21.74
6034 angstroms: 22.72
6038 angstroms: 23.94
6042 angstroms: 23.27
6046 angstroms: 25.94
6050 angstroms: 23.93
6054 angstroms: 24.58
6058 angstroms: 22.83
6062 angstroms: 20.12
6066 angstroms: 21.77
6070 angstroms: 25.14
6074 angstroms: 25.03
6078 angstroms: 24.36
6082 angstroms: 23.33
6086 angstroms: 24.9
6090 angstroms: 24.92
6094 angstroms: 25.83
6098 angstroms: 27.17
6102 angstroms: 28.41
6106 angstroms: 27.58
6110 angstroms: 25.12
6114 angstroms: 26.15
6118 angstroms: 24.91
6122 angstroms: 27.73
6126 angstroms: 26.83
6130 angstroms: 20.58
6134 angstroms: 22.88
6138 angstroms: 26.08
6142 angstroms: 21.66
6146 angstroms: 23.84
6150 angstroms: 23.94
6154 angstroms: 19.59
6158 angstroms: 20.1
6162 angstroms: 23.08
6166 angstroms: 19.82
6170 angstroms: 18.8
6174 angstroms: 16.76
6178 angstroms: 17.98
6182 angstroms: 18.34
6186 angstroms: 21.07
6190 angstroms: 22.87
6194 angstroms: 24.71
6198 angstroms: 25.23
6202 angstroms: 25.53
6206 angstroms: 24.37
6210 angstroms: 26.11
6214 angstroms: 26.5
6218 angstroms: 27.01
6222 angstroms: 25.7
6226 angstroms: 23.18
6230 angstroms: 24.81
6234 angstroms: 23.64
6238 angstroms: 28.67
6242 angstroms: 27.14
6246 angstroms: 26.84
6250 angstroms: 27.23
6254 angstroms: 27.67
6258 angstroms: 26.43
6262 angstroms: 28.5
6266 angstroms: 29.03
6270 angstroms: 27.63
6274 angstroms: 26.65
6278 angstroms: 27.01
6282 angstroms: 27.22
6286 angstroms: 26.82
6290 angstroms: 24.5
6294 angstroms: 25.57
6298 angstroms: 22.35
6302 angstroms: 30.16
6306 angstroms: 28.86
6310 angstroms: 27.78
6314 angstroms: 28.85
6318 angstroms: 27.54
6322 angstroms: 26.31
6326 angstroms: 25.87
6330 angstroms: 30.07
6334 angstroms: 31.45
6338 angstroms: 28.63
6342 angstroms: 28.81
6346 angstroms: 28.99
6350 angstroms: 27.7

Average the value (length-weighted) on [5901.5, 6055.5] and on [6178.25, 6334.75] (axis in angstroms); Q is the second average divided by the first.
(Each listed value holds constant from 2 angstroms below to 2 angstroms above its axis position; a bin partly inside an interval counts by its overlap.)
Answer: 1.15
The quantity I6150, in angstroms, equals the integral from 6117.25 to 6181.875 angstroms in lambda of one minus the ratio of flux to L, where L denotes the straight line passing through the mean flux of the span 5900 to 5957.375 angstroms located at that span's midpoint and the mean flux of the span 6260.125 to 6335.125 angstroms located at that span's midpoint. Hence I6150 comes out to 9.63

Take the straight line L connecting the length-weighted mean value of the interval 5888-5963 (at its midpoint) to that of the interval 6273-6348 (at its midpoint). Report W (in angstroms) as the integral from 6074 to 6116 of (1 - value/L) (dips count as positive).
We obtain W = -1.4 angstroms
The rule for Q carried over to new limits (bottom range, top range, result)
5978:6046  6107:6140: 1.13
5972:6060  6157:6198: 0.92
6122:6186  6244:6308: 1.25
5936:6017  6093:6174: 1.08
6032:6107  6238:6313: 1.11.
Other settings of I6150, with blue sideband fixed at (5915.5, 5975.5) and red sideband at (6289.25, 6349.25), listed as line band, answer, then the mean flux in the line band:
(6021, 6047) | 1.0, 22.9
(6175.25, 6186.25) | 3.1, 18.7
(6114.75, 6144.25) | 0.9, 24.5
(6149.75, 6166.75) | 2.9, 21.1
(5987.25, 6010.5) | 2.1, 21.3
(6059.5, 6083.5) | 1.1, 23.3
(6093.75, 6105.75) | -1.3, 27.4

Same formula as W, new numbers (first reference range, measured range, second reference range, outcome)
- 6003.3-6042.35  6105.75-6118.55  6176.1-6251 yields -1.3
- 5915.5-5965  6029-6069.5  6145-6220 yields -1.1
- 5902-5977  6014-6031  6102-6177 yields 0.9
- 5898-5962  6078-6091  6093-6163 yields 0.0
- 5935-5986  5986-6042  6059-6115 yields 3.8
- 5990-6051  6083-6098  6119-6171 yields -1.8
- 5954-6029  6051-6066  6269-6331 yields 0.3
